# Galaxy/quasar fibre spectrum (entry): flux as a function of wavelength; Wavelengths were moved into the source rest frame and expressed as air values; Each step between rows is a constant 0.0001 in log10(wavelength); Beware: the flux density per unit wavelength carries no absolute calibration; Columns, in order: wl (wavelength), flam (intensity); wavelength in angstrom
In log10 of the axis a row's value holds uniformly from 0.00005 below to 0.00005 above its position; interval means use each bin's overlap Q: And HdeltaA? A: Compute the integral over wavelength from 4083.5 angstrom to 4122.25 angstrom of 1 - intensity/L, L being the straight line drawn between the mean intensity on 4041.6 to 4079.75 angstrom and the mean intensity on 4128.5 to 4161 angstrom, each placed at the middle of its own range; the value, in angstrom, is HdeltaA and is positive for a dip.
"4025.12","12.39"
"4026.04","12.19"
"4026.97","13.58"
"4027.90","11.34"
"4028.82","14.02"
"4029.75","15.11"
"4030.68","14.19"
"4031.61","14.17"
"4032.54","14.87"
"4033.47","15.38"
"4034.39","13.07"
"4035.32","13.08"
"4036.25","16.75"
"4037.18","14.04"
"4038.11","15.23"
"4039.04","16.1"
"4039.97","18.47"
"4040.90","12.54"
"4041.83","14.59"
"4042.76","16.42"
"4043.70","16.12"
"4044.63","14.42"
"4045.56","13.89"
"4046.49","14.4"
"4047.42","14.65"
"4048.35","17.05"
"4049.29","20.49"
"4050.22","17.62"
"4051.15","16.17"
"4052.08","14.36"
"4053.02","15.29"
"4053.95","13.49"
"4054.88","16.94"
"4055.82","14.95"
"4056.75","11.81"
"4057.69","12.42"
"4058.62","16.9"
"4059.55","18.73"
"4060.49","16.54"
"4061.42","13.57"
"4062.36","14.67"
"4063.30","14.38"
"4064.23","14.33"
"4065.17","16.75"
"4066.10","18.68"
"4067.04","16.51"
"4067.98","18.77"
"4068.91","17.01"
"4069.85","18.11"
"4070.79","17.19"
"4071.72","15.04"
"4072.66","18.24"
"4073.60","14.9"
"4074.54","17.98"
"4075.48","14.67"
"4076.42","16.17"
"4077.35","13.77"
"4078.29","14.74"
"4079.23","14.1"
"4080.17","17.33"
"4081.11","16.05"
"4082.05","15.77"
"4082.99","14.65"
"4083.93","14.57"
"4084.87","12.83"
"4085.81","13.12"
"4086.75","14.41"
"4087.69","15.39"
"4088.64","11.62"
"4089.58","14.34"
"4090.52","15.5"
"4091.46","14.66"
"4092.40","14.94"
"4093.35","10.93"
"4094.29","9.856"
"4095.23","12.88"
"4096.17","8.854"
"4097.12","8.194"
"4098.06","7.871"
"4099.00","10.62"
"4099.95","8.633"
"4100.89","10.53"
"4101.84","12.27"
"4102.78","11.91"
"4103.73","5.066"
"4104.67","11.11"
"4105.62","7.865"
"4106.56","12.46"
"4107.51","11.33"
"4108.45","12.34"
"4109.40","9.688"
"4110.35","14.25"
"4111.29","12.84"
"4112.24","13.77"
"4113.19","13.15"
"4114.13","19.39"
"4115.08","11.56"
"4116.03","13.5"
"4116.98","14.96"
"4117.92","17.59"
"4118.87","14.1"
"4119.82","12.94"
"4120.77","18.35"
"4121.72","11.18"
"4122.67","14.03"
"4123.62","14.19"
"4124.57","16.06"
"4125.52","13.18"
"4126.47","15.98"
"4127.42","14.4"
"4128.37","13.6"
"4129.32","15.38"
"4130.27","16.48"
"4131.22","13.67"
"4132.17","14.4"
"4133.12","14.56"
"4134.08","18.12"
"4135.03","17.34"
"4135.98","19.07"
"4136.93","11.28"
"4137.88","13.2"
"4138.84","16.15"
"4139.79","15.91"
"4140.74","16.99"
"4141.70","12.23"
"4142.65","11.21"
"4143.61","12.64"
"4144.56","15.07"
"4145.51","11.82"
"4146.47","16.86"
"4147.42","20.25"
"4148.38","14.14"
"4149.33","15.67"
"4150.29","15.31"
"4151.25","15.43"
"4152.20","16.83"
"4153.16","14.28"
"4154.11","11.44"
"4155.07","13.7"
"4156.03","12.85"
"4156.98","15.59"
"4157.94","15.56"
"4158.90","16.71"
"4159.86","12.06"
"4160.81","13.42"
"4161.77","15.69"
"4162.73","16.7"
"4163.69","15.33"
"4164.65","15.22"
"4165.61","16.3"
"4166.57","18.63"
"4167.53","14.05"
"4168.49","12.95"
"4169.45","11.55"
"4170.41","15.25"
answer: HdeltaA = 7.2 angstrom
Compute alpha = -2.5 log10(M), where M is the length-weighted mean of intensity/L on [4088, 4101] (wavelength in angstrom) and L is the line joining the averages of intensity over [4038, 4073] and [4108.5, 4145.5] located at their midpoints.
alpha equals 0.30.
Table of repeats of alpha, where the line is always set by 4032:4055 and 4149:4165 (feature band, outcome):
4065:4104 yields 0.09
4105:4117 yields 0.18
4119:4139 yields 0.00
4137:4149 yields 0.02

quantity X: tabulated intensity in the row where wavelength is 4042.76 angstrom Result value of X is 16.42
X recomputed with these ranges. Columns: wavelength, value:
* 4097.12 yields 8.194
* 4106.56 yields 12.46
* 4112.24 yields 13.77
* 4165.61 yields 16.3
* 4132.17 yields 14.4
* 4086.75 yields 14.41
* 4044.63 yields 14.42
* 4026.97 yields 13.58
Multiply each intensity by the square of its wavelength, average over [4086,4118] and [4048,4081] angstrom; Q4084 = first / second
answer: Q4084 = 0.77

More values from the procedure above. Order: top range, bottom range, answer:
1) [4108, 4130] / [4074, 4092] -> 0.98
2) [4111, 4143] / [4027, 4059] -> 1.03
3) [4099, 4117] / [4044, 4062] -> 0.79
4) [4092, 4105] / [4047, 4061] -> 0.66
